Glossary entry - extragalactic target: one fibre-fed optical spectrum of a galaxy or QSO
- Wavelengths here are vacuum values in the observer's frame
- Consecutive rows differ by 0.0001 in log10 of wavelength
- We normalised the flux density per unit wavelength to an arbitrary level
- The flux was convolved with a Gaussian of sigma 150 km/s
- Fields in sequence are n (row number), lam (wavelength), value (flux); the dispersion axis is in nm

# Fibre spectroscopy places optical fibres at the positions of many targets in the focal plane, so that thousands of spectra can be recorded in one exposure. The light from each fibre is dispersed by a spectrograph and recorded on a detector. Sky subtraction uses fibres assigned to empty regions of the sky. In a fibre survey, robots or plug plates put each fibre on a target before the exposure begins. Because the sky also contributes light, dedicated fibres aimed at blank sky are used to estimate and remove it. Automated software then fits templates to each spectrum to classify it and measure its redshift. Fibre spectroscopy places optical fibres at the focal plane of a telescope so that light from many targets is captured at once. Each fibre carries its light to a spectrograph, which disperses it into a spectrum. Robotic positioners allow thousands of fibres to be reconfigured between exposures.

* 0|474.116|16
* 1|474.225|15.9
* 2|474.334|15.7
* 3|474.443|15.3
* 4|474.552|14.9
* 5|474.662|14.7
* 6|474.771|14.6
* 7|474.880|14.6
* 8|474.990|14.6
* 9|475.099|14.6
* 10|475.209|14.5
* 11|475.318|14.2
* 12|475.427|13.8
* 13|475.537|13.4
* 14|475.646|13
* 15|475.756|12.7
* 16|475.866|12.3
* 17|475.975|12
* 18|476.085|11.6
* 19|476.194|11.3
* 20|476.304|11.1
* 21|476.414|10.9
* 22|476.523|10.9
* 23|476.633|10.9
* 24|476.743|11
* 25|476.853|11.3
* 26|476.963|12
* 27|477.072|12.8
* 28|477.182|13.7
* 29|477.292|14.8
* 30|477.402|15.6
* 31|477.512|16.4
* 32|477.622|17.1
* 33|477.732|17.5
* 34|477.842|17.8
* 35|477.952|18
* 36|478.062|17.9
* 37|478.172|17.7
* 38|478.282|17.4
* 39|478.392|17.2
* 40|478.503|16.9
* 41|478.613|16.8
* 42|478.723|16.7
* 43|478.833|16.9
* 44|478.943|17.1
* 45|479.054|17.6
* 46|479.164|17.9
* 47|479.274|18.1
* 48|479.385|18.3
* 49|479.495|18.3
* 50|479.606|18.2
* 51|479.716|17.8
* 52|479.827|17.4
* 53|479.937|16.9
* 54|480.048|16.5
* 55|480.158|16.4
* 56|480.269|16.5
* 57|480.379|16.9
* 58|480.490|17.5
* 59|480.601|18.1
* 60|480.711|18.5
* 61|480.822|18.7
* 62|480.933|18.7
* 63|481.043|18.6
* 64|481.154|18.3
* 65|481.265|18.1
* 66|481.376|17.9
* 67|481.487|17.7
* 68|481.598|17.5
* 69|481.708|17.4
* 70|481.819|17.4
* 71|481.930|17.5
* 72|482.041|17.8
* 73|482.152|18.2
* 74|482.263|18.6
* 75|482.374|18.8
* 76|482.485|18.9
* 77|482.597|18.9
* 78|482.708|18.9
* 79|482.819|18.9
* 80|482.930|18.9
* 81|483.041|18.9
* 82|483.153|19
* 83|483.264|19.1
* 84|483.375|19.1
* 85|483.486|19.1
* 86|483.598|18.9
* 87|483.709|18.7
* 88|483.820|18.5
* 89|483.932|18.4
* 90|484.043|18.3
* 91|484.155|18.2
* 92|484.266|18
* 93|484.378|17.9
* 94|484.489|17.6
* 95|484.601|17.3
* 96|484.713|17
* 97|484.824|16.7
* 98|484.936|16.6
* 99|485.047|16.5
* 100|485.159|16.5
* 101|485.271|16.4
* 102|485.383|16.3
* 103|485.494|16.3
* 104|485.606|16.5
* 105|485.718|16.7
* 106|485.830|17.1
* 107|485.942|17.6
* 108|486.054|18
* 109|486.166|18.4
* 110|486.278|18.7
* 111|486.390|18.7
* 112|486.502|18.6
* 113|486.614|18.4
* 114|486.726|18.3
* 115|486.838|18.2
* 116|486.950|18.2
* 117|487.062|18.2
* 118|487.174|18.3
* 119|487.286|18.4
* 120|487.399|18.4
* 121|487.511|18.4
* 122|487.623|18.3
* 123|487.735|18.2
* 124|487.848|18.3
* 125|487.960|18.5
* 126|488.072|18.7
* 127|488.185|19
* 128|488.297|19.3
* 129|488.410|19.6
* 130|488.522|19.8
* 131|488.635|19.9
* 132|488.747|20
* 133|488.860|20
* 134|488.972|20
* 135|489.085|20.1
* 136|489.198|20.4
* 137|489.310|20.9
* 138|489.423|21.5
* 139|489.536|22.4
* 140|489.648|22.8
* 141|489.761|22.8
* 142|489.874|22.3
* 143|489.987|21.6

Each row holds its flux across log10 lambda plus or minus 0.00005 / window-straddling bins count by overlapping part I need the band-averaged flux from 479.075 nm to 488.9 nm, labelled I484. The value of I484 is 18.1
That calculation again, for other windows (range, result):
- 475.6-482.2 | 16.1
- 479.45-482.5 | 17.8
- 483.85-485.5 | 17.2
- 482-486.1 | 17.9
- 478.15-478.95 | 17.1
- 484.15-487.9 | 17.7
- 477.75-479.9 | 17.6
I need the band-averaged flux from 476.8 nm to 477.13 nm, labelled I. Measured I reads 12.1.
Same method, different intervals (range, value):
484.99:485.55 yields 16.4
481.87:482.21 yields 17.8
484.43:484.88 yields 17.2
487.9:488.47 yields 19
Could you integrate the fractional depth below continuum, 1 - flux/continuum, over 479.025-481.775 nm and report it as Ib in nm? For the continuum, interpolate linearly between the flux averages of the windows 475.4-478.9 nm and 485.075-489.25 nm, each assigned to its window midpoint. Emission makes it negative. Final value -0.37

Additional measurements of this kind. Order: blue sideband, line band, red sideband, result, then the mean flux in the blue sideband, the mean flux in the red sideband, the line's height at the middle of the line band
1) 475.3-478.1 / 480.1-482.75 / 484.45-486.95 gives -0.408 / 13.6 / 17.4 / 15.6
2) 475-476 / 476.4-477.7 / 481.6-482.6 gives 0.120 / 13.5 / 18.1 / 14.6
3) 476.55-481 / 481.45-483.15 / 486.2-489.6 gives -0.073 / 16.5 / 19.2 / 17.6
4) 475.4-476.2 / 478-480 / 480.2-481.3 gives -0.184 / 12.5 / 18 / 16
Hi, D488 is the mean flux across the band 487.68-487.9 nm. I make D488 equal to 18.2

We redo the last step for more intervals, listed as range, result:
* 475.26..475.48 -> 14.1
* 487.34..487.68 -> 18.4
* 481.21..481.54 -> 17.9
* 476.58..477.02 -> 11.3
